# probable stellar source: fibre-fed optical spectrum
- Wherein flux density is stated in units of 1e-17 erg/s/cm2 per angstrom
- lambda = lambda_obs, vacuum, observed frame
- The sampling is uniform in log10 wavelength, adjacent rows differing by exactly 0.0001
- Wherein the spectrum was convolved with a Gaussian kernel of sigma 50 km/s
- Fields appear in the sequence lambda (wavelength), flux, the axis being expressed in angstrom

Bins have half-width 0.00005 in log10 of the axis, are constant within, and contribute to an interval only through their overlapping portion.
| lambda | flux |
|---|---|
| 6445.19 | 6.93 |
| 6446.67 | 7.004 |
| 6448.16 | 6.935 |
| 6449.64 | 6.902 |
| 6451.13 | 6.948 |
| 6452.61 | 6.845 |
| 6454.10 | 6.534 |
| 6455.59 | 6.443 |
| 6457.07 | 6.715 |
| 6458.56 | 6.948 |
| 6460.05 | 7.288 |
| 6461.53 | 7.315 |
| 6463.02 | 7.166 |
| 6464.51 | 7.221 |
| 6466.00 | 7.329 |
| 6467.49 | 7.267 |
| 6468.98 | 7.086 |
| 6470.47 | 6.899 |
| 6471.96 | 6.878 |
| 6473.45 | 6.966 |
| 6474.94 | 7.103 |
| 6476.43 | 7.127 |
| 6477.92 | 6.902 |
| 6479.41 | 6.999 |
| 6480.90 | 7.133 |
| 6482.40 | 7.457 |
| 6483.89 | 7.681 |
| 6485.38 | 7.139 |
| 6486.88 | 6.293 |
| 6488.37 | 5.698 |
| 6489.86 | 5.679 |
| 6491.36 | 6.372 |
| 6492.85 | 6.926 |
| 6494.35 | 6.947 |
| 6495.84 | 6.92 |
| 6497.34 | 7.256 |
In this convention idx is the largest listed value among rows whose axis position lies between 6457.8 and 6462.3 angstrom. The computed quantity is 7.315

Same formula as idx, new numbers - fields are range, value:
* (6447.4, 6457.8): 6.948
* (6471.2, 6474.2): 6.966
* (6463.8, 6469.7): 7.329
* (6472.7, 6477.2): 7.127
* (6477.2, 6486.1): 7.681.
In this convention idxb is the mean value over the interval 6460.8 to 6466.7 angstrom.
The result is 7.25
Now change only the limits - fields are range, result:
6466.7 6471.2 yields 7.08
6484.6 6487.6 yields 6.72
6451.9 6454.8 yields 6.68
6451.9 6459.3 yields 6.69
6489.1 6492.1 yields 6.02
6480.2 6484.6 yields 7.42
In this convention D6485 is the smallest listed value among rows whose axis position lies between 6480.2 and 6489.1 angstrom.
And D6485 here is 5.698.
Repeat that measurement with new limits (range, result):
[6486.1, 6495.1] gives 5.679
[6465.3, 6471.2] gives 6.899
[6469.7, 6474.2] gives 6.878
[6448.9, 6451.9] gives 6.902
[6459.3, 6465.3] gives 7.166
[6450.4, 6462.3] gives 6.443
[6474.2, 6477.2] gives 7.103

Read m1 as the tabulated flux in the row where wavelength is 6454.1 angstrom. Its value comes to 6.534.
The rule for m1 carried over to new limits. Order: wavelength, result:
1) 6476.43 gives 7.127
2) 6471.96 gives 6.878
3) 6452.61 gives 6.845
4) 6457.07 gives 6.715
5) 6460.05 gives 7.288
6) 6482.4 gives 7.457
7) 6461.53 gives 7.315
